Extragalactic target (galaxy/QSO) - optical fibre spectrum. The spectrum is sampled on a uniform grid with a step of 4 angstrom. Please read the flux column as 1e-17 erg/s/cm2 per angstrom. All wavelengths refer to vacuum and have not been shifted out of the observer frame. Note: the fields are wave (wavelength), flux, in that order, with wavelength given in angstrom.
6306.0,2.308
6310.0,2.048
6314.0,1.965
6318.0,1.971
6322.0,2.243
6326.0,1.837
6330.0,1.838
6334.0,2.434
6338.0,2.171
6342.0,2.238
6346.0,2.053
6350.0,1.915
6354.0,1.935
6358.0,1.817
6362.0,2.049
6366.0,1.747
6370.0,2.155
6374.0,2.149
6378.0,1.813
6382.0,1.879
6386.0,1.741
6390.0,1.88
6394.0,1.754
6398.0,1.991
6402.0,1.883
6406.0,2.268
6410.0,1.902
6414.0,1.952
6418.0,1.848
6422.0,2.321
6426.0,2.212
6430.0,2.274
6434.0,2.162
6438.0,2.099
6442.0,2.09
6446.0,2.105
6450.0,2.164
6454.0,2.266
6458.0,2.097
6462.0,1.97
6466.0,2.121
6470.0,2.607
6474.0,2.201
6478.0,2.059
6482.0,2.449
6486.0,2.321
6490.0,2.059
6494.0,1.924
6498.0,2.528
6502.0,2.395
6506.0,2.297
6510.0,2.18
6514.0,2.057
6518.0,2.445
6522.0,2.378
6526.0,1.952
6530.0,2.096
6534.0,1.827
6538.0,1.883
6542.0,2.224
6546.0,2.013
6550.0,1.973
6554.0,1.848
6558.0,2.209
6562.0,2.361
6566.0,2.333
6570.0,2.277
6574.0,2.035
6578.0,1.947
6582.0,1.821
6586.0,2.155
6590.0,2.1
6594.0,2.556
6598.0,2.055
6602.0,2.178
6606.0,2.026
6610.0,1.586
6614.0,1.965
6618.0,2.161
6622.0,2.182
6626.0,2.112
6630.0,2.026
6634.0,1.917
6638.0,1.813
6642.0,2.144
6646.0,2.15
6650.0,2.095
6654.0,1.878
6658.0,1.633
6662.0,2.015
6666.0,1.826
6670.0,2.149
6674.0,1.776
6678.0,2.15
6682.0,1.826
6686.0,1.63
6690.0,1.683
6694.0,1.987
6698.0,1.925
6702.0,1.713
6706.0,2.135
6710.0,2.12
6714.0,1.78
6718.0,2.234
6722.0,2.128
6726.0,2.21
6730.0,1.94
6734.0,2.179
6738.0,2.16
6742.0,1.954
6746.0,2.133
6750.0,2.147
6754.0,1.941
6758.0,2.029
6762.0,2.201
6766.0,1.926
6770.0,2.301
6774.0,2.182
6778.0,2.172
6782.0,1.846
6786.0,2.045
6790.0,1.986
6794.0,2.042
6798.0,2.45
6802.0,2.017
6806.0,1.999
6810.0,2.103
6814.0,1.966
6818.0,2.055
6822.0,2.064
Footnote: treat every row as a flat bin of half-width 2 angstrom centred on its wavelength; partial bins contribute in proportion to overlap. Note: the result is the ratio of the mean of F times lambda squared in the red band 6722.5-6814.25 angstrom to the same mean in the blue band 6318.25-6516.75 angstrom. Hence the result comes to 1.11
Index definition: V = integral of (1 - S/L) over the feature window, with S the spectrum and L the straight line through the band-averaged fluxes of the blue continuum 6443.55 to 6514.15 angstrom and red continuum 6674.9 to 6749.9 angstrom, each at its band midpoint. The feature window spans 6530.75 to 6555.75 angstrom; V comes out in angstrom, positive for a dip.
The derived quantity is 2.1 angstrom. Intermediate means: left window 2.21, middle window 1.97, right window 1.99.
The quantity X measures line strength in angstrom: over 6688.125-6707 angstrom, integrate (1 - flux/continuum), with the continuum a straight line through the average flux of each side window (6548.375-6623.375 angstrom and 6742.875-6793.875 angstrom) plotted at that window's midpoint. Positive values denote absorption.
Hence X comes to 1.84 angstrom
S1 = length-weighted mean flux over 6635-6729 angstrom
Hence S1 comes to 1.96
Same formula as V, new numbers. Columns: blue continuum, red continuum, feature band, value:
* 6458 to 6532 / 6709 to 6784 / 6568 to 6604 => 0.76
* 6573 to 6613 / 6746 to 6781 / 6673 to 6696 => 2.57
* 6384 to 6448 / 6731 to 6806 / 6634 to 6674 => 2.24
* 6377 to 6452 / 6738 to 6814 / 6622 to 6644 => 0.41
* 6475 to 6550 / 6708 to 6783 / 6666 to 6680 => 0.76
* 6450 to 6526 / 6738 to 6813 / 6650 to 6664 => 1.74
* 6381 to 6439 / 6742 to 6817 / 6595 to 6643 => 0.64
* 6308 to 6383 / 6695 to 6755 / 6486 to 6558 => -3.55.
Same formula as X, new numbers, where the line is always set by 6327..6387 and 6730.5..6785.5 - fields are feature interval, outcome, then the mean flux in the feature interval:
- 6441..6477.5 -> -2.86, 2.18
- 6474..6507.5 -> -3.70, 2.25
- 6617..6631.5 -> -0.46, 2.12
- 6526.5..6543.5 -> 0.33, 2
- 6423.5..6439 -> -1.41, 2.2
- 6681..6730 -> 2.92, 1.95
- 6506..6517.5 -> -0.91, 2.19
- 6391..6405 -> 0.71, 1.9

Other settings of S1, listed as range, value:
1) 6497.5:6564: 2.15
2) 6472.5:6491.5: 2.22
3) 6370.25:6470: 2.05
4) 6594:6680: 2.01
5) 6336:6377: 2.02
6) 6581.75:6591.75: 2.06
